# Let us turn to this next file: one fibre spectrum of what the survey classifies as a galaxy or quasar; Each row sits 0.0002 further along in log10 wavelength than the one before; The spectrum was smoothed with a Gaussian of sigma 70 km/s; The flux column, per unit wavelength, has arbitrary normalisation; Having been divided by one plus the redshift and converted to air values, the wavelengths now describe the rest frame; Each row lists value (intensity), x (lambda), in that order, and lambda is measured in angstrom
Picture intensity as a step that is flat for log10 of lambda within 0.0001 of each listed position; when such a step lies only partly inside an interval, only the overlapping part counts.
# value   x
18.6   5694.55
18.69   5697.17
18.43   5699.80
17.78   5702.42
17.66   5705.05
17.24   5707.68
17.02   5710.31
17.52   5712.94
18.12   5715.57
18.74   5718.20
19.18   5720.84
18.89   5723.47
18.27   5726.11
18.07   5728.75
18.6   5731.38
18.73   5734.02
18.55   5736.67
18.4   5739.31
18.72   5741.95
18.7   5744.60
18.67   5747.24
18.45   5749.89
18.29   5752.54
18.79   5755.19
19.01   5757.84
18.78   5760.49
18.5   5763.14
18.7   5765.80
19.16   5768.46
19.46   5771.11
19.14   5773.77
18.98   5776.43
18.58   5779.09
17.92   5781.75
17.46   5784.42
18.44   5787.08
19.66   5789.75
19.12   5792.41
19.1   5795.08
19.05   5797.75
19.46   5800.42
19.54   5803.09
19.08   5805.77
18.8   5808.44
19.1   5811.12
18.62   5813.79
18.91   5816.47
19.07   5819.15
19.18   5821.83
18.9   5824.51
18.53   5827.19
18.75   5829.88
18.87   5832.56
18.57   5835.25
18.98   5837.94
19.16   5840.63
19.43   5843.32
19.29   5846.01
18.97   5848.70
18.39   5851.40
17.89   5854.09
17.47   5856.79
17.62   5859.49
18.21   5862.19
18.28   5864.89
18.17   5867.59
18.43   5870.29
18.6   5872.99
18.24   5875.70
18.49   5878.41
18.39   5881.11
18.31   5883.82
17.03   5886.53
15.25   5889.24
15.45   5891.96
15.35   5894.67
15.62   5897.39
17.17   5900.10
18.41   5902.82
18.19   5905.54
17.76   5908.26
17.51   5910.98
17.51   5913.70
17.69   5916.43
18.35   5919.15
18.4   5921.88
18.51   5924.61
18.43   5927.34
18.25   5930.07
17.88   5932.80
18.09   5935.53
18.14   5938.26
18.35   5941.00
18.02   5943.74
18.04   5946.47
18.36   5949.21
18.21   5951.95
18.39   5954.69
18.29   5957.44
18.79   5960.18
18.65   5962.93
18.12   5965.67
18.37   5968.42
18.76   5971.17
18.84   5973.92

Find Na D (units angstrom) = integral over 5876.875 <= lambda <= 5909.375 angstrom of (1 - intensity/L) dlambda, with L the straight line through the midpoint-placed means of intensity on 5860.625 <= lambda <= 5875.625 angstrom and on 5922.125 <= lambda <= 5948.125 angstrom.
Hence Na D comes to 2.1 angstrom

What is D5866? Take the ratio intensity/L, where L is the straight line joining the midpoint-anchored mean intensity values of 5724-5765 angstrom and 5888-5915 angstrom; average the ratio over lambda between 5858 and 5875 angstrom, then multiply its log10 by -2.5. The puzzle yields -0.06 mag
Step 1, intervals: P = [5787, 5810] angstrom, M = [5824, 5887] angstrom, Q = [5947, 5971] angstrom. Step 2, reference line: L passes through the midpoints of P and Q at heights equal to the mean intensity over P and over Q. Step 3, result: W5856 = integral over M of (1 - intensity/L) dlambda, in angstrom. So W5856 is 1.4 angstrom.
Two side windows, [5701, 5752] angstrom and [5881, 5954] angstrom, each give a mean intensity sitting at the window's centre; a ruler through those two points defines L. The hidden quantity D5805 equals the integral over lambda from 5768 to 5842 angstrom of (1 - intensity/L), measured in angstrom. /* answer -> -3.7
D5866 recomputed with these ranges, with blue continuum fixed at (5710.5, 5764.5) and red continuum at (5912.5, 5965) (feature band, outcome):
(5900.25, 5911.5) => 0.02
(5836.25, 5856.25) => -0.03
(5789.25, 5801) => -0.05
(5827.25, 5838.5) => -0.02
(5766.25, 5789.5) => -0.01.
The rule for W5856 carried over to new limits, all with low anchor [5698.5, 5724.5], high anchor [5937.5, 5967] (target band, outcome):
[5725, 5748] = -0.6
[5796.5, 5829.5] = -1.5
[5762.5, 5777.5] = -0.7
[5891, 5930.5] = 1.6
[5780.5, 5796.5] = -0.4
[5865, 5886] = -0.1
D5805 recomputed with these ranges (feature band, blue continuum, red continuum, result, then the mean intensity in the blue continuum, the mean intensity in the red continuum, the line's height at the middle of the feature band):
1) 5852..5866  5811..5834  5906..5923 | 0.4 angstrom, 18.9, 17.9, 18.5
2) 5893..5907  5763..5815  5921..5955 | 1.1 angstrom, 18.9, 18.2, 18.4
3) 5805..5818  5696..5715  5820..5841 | -0.1 angstrom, 17.8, 18.9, 18.7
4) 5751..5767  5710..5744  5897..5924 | -0.3 angstrom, 18.4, 17.8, 18.3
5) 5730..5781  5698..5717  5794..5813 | -0.9 angstrom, 17.7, 19.1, 18.4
